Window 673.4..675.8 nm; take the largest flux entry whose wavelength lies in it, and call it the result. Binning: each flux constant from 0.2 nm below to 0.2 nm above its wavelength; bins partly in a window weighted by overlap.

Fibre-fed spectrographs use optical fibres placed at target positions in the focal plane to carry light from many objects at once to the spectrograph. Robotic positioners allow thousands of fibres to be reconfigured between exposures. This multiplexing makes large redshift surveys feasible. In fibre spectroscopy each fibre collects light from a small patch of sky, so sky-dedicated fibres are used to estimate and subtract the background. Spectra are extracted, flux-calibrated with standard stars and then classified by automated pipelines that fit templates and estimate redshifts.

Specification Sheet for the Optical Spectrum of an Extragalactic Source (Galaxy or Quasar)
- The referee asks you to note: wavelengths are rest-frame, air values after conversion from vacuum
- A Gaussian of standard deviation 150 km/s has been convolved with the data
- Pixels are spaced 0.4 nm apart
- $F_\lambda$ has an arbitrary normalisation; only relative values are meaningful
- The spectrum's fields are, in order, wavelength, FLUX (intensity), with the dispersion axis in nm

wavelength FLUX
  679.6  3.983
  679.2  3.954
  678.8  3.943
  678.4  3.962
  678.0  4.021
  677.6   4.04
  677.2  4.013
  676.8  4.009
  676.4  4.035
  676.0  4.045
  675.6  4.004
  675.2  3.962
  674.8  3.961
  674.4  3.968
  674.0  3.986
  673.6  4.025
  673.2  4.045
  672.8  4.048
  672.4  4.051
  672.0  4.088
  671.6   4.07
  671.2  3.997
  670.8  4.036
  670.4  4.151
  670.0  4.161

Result 4.025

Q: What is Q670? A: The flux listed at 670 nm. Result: 4.161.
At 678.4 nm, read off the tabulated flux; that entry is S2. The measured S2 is 3.962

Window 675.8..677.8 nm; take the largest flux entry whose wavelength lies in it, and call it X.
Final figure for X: 4.045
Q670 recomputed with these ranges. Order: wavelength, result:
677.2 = 4.013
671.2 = 3.997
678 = 4.021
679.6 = 3.983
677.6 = 4.04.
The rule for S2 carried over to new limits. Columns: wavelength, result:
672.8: 4.048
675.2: 3.962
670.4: 4.151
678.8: 3.943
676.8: 4.009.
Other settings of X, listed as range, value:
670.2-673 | 4.151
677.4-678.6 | 4.04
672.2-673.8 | 4.051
